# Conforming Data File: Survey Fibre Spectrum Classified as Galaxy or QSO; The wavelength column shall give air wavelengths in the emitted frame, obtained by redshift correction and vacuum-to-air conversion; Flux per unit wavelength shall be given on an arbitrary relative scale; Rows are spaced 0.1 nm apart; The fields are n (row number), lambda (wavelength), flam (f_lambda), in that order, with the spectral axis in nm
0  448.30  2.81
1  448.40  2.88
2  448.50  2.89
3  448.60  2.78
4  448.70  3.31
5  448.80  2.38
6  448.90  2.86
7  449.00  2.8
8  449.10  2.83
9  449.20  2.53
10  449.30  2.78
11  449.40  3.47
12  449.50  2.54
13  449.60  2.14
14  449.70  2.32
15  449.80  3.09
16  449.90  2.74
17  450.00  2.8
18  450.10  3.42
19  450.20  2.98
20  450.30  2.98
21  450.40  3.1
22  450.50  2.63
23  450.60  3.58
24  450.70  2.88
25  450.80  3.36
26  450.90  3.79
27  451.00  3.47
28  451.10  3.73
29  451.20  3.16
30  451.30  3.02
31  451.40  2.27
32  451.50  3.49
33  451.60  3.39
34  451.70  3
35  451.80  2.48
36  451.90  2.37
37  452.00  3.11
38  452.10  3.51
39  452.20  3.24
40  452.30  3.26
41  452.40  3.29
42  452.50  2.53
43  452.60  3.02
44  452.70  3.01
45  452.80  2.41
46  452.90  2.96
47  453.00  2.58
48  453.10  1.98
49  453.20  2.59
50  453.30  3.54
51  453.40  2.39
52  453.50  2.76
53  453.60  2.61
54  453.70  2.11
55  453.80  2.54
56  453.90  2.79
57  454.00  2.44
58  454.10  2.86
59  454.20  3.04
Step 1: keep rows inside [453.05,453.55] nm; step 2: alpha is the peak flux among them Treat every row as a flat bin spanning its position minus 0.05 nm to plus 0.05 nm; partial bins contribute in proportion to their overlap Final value 3.54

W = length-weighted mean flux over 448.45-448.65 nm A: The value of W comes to 2.83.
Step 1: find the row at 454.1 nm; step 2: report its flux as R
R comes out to 2.86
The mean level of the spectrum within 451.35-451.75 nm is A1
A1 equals 3.04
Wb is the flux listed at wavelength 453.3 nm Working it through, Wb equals 3.54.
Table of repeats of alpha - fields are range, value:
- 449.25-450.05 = 3.47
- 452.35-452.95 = 3.29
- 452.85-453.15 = 2.96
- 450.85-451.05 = 3.79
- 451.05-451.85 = 3.73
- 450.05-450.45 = 3.42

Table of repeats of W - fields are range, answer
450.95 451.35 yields 3.35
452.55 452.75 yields 3.01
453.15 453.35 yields 3.07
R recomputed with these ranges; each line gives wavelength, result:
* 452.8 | 2.41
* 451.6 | 3.39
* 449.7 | 2.32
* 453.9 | 2.79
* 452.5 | 2.53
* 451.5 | 3.49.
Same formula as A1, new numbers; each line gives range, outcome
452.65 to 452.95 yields 2.79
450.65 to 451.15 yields 3.45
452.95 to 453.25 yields 2.38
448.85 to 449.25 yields 2.75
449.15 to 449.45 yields 2.93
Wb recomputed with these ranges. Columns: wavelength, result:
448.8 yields 2.38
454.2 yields 3.04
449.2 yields 2.53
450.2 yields 2.98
